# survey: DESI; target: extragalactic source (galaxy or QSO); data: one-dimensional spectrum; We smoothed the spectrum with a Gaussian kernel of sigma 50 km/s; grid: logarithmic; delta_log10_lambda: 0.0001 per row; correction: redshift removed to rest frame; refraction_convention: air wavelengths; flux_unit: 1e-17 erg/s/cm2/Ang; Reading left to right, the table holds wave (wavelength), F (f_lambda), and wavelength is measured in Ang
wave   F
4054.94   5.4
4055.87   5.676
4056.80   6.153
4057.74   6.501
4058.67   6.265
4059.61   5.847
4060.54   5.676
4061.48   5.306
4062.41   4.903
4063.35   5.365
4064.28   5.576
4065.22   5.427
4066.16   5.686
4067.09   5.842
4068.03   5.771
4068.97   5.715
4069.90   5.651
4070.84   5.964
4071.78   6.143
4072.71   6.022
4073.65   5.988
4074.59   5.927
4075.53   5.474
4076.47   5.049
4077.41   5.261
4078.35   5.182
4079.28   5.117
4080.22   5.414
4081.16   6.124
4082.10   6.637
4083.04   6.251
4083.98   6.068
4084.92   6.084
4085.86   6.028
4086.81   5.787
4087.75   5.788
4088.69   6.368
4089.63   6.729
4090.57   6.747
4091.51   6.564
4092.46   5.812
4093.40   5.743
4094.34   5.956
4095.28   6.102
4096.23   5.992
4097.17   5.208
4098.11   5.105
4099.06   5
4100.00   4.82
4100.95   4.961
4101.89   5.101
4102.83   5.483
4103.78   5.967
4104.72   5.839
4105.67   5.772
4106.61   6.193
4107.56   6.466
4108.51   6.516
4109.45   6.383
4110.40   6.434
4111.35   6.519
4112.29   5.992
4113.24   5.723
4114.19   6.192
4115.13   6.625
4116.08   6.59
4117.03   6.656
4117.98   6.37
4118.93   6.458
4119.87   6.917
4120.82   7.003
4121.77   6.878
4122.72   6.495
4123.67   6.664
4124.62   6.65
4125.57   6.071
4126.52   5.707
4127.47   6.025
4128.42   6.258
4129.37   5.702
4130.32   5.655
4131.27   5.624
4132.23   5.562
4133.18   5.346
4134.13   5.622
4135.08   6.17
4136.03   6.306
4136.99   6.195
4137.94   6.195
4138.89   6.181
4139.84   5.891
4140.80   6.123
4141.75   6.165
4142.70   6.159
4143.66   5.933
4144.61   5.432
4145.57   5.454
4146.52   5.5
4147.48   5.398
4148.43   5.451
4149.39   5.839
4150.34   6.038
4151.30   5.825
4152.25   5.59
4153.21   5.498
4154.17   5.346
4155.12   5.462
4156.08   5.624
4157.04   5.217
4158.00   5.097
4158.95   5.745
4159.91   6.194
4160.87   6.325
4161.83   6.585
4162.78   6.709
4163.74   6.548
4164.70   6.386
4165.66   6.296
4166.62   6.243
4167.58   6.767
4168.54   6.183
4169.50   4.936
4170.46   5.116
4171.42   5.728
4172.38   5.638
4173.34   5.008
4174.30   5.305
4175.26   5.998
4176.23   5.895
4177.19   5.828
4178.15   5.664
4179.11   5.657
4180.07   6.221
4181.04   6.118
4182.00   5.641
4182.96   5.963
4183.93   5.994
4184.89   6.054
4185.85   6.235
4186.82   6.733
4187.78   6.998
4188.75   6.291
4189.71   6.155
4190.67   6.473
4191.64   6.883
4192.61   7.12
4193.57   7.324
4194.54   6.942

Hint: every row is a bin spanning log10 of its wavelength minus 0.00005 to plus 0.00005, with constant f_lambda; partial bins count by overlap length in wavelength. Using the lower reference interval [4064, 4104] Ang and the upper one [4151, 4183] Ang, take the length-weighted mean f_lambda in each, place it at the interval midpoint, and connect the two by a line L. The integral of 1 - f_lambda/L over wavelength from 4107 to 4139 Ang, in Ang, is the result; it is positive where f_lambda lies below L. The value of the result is -2.47 Ang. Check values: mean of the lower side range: 5.76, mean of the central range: 6.24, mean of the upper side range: 5.83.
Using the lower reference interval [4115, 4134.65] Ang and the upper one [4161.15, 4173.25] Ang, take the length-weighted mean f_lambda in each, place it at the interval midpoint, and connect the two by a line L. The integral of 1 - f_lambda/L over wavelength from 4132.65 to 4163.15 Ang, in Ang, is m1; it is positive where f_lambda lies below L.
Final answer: 1.54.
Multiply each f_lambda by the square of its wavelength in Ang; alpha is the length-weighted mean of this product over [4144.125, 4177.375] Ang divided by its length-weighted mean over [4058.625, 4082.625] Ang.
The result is 1.07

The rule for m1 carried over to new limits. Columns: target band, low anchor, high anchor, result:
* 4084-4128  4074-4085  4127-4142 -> -2.1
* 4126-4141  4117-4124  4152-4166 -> 1.2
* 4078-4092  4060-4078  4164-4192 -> -1.0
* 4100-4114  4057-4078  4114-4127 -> 0.9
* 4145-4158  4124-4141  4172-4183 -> 0.7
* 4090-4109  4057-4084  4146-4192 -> 0.0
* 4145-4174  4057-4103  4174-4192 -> 1.2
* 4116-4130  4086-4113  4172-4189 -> -1.2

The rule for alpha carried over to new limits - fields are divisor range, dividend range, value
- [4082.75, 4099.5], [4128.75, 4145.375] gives 1.01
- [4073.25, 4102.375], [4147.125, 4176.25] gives 1.05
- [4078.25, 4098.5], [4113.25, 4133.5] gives 1.07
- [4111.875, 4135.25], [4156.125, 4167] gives 1.00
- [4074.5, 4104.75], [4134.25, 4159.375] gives 1.03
